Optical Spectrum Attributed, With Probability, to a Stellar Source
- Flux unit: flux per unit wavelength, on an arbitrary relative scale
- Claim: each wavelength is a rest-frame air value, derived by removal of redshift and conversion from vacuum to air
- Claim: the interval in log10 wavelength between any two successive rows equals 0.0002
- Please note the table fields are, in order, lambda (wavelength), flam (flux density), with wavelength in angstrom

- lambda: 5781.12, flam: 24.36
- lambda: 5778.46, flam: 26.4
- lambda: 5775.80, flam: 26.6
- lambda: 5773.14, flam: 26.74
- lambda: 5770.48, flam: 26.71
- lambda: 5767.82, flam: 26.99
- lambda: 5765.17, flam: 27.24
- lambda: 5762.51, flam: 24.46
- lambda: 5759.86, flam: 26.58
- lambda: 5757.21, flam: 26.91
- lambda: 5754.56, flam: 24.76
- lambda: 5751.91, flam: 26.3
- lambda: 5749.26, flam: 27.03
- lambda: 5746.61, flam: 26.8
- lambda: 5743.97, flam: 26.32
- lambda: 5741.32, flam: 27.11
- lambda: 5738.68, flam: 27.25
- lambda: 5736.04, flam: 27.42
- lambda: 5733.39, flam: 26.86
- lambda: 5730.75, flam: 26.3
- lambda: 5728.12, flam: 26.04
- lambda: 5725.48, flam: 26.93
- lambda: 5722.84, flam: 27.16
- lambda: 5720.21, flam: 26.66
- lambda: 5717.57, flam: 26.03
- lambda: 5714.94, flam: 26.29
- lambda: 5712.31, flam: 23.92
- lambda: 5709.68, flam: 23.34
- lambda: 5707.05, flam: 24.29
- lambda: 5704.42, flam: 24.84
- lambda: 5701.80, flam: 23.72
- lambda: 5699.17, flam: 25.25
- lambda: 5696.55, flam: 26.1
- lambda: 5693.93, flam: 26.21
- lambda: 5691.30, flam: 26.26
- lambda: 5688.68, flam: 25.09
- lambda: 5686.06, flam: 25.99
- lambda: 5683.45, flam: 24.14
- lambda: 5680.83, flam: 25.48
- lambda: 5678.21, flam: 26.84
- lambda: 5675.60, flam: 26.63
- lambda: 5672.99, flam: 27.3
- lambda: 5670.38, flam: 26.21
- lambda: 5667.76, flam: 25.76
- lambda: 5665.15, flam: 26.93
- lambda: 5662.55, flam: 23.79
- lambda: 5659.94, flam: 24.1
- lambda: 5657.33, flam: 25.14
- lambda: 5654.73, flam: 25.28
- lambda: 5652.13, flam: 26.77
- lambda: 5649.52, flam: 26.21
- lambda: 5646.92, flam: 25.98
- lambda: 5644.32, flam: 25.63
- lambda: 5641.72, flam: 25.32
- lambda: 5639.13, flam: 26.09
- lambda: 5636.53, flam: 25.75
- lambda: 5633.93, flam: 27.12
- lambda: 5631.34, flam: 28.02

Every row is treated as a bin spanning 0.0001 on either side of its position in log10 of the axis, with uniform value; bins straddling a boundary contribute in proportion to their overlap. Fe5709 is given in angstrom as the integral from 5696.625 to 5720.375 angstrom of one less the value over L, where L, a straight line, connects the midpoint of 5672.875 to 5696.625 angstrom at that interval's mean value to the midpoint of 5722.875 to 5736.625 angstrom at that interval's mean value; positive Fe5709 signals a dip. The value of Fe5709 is 1.3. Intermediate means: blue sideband 25.9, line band 24.9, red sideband 26.7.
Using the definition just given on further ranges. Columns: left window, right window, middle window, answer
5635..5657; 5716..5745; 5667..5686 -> 0.1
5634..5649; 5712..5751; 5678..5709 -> 1.2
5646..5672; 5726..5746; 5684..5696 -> 0.1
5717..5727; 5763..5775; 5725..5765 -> 0.3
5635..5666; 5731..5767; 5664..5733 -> 0.7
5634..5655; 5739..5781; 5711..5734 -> 0.0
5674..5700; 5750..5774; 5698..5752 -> 0.2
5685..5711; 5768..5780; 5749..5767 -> 0.1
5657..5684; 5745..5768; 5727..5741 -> -0.3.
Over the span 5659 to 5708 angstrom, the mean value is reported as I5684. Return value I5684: 25.5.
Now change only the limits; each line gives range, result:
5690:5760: 26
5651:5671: 25.5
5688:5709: 25.2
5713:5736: 26.5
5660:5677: 26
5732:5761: 26.7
